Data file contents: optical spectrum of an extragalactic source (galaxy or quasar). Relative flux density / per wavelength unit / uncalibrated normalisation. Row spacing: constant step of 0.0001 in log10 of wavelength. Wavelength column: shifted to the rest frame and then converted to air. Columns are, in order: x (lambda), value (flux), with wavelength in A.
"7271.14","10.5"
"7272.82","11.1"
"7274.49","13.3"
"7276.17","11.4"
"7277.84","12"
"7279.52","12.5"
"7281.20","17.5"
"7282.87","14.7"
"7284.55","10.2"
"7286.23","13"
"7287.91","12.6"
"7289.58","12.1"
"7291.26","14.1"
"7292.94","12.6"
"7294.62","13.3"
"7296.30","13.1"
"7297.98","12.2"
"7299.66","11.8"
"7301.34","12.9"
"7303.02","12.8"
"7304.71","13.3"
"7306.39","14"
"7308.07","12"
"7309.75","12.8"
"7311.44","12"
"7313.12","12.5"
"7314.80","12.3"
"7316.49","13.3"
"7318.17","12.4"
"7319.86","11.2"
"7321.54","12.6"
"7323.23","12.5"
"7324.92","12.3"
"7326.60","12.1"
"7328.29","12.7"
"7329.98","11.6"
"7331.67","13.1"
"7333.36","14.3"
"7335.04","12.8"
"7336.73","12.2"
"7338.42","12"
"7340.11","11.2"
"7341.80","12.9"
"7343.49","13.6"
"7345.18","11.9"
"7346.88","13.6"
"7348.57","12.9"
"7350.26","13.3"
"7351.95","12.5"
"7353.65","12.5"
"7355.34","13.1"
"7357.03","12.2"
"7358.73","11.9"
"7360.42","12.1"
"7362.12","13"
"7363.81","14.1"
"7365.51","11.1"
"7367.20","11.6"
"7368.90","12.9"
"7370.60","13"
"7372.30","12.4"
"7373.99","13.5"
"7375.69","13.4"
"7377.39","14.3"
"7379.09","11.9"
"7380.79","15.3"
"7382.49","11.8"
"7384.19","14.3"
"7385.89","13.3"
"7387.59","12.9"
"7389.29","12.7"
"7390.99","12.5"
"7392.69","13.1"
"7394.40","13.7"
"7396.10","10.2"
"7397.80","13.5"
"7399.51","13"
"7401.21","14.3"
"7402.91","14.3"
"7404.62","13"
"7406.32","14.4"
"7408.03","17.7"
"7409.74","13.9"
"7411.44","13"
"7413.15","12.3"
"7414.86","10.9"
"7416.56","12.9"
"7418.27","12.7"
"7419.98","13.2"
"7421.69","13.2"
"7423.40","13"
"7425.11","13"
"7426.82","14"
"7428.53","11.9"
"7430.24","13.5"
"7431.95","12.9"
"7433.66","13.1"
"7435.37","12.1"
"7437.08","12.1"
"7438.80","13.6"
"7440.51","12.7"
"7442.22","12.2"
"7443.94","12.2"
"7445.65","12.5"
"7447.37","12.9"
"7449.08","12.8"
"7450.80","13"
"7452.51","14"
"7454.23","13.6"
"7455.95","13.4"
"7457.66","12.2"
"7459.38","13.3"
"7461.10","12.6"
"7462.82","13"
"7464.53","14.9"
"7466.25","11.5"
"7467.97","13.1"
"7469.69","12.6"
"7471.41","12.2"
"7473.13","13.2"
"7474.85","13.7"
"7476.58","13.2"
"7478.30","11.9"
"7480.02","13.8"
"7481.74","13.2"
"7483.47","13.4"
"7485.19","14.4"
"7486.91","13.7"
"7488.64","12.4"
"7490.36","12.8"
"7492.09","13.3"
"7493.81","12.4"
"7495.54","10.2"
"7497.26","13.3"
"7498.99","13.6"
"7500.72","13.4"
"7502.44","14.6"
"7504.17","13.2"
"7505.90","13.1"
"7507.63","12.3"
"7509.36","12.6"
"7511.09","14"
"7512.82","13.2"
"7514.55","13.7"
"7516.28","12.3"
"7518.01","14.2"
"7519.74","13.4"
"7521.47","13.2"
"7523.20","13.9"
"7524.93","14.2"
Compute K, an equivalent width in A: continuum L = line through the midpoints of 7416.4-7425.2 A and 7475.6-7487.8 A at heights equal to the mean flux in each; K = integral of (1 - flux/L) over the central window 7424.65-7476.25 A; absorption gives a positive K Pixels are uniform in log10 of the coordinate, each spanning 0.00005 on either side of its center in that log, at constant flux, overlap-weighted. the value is 1.0 A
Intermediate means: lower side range 13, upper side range 13.4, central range 12.9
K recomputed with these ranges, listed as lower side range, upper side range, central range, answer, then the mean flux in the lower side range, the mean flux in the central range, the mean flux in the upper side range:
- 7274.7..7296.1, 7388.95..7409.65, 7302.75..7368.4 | 3.4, 13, 12.6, 13.6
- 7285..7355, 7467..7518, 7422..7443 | 0.1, 12.6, 12.9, 13.1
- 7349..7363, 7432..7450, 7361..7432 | -2.9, 12.6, 13.1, 12.6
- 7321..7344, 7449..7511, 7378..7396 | -0.4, 12.5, 13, 13.1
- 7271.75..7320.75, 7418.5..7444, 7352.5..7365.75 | 0.2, 12.7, 12.6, 12.9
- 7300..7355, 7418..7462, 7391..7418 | -1.0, 12.6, 13.3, 12.9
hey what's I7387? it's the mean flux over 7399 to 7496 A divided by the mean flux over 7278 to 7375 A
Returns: 1.03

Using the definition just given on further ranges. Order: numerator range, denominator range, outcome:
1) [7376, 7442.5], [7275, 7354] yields 1.03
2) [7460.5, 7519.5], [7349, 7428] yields 1.00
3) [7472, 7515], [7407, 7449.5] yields 1.01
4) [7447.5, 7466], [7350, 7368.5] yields 1.06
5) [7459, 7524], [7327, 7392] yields 1.03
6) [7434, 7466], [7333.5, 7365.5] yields 1.02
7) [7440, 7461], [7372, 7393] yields 0.98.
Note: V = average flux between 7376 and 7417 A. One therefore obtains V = 13.3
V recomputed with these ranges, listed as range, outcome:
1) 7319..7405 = 12.8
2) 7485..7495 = 13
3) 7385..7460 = 13.1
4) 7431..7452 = 12.7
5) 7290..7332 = 12.6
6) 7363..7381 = 13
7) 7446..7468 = 13.1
